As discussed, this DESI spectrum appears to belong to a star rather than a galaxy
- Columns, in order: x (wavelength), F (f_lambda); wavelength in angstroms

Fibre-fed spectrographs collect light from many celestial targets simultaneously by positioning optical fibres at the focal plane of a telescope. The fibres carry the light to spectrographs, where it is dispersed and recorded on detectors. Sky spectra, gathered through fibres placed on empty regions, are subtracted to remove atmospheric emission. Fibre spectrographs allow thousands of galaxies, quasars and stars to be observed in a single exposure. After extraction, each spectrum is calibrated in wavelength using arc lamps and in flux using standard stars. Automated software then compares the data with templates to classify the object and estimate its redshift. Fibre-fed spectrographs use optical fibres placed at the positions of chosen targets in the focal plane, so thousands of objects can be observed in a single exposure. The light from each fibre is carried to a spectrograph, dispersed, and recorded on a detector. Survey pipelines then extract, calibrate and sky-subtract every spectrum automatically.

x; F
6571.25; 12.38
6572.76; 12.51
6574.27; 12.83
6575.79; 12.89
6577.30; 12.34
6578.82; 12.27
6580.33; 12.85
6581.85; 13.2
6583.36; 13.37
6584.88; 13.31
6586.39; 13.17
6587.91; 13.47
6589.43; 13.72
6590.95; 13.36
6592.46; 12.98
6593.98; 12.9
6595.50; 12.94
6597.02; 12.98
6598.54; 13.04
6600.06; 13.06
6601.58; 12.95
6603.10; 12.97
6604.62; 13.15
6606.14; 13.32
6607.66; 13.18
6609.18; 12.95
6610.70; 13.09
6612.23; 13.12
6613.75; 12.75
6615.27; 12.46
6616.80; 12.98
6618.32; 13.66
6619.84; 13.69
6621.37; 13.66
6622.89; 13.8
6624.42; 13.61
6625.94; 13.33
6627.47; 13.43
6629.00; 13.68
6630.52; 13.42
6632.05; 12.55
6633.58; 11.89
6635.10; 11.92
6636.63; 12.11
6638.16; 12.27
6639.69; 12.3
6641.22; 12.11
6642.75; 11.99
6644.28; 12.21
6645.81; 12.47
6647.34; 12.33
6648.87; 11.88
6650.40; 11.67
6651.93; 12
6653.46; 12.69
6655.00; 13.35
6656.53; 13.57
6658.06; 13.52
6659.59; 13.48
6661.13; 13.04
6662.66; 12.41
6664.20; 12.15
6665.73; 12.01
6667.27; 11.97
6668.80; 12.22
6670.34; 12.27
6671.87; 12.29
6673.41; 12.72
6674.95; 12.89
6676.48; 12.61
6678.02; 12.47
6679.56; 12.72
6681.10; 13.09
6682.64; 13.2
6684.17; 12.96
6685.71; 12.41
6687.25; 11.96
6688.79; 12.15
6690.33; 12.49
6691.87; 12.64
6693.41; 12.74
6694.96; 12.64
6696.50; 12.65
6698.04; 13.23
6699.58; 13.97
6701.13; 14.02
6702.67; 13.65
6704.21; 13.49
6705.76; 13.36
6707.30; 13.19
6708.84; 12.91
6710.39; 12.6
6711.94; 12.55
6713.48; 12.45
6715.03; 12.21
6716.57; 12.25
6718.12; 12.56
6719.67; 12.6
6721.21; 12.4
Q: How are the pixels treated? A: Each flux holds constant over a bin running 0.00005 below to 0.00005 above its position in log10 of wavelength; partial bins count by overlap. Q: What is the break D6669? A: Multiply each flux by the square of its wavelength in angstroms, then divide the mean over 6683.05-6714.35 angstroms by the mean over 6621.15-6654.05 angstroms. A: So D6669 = 1.0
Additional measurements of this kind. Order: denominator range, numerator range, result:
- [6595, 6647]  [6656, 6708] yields 1.01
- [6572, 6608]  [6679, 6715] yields 1.02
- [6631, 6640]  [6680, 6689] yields 1.05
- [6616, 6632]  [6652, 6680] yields 0.95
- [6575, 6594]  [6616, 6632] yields 1.04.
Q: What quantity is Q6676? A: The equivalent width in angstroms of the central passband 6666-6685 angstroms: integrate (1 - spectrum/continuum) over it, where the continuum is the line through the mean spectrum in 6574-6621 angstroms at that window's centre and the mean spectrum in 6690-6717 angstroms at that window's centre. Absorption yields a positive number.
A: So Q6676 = 0.6 angstroms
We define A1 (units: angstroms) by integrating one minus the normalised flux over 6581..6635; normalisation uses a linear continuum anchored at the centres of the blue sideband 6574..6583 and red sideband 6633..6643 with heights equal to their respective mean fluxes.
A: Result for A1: -3.2 angstroms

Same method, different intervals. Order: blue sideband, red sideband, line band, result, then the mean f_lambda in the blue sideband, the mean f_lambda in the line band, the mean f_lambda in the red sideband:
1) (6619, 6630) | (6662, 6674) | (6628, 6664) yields 1.0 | 13.6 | 12.6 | 12.2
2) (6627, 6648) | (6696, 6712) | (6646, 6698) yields 1.2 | 12.5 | 12.6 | 13.3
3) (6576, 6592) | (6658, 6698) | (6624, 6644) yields 0.3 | 13.1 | 12.6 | 12.6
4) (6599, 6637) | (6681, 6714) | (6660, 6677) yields 0.7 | 13.1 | 12.4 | 12.9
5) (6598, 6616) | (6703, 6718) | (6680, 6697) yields 0.3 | 13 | 12.6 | 12.8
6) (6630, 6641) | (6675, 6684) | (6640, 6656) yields 0.2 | 12.3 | 12.3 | 12.8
